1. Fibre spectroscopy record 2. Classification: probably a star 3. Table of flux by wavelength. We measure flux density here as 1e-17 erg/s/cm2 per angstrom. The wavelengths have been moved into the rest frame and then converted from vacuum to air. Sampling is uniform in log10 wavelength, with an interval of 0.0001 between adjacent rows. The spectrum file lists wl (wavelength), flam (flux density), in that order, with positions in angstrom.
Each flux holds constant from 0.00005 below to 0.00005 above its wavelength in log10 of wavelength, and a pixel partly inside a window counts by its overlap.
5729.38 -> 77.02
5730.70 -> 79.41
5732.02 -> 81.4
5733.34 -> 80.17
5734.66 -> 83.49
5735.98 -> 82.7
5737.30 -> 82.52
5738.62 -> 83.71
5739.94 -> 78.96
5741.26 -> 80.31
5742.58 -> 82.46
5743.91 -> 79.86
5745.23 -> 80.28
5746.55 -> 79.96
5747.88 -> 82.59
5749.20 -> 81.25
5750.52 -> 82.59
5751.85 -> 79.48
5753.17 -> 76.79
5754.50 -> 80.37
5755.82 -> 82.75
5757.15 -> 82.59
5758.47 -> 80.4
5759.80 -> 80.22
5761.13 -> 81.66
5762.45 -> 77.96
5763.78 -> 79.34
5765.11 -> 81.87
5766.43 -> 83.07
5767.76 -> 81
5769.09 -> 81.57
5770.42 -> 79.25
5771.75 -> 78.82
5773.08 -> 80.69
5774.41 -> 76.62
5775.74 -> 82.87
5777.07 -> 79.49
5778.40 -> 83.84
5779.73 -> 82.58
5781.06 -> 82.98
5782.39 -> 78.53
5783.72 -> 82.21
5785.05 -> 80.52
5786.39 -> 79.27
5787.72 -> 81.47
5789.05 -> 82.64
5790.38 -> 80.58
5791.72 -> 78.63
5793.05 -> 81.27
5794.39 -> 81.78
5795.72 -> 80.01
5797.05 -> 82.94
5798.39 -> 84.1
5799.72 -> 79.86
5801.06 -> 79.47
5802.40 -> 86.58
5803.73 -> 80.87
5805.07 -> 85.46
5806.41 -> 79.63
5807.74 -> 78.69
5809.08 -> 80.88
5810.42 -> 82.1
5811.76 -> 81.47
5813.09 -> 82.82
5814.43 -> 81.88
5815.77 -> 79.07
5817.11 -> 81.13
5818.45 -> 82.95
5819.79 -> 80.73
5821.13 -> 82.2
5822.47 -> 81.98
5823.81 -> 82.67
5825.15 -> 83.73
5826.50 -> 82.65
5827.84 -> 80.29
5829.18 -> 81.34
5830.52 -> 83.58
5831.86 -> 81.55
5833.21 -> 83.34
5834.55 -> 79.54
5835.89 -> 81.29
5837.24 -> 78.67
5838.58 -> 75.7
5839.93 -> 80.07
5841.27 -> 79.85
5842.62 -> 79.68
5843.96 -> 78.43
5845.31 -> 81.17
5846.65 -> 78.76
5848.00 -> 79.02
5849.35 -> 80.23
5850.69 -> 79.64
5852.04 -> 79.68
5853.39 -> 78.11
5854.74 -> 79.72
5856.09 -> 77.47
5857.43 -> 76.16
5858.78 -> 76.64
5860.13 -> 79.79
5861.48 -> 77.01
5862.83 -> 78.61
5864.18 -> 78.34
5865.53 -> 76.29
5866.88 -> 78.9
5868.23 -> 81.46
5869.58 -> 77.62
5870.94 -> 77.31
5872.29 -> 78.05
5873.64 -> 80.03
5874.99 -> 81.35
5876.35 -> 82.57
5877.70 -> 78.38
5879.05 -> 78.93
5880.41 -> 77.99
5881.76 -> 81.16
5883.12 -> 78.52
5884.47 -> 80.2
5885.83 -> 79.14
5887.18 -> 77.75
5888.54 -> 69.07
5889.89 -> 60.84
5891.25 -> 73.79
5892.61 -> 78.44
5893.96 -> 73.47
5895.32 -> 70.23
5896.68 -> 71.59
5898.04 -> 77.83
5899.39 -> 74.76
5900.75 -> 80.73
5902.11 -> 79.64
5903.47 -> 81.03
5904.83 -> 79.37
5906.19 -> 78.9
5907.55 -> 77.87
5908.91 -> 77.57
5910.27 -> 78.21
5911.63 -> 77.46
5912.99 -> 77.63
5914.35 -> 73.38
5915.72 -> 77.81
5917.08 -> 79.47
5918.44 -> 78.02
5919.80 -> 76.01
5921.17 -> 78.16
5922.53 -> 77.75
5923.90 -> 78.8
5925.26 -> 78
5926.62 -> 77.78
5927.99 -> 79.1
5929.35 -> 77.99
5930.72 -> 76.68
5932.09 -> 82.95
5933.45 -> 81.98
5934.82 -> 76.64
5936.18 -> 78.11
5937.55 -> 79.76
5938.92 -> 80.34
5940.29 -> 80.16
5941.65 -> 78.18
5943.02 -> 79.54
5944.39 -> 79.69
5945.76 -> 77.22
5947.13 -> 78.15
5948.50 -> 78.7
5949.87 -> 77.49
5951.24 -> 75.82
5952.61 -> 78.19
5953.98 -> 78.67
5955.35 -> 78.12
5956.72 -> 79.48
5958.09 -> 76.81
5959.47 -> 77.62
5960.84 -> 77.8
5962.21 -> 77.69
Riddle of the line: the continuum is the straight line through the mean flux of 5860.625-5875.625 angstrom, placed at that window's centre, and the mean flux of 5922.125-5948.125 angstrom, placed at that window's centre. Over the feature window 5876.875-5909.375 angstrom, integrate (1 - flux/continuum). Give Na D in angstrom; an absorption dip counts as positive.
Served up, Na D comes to 0.9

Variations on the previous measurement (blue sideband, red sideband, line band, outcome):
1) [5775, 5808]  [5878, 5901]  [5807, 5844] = -0.76 angstrom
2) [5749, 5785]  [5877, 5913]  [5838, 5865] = -0.22 angstrom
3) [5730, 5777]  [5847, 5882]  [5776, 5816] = -0.69 angstrom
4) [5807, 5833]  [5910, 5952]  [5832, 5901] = 2.03 angstrom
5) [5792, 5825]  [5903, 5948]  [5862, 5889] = 0.40 angstrom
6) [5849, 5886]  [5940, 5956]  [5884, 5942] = 0.96 angstrom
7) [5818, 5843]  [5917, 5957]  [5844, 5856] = 0.19 angstrom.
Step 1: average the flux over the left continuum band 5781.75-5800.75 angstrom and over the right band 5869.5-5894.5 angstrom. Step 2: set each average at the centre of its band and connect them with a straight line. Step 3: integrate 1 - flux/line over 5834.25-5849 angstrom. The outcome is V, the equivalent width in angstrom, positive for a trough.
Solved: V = -0.1 angstrom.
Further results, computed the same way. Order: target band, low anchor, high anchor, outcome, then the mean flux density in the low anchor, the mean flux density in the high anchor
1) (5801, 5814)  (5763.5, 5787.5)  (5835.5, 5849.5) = -0.3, 80.8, 79.2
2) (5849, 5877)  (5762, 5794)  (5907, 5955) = 0.2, 80.7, 78.3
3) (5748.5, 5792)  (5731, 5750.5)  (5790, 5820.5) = 0.4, 81.4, 81.4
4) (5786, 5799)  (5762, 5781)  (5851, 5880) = -0.2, 80.7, 78.7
